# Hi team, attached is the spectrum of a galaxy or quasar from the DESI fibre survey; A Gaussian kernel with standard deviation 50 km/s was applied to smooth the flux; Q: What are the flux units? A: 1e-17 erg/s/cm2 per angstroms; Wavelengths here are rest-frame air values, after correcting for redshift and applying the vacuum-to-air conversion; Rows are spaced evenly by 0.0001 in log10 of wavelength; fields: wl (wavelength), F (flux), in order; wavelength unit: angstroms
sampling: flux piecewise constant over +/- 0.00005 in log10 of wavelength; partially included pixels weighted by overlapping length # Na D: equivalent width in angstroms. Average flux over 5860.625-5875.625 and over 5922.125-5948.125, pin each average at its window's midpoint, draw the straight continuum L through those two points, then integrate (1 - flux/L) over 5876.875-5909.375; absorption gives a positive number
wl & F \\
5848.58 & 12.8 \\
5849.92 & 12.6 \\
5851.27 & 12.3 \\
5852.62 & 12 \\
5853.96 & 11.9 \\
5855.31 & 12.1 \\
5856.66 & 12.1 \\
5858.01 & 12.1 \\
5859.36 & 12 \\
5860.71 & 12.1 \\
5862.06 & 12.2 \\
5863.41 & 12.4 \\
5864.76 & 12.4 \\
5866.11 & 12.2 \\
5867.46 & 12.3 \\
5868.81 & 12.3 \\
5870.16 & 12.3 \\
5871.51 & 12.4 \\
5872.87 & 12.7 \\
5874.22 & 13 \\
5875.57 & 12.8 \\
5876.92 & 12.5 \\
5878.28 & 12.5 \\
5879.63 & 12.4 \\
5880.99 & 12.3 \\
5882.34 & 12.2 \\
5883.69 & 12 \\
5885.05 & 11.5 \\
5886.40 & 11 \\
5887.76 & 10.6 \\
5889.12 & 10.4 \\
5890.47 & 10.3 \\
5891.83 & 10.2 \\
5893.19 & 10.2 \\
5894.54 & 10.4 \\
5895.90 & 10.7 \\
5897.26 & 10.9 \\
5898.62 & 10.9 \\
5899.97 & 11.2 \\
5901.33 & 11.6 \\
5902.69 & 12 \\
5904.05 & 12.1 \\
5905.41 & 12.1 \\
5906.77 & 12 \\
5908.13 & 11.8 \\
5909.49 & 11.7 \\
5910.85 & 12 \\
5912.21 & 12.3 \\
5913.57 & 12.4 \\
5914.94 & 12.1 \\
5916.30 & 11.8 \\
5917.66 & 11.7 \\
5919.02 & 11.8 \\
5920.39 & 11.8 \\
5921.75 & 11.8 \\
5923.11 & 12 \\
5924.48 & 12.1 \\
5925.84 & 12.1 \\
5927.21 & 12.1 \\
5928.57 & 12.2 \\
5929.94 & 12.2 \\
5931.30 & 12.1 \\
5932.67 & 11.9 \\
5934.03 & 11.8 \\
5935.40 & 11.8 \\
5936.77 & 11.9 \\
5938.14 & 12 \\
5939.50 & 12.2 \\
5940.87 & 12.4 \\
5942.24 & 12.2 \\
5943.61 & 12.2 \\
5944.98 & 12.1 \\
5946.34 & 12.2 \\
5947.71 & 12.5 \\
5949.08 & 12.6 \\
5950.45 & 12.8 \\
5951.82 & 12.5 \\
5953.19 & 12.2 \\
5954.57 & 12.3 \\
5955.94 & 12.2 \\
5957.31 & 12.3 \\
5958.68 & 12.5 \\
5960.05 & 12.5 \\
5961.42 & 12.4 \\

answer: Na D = 2.4 angstroms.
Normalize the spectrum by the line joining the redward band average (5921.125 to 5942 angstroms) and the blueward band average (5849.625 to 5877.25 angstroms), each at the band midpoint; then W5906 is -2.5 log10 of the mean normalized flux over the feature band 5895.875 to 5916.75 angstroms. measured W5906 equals 0.04 mag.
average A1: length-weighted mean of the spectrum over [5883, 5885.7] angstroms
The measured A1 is 11.8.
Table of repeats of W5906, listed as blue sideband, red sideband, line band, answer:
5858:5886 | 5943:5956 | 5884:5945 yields 0.06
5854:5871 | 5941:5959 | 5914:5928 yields 0.03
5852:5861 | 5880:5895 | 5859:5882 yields -0.07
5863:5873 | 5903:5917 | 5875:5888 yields 0.02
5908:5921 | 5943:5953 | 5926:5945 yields 0.01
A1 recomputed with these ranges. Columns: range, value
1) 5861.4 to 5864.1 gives 12.3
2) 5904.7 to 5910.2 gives 11.9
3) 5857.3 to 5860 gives 12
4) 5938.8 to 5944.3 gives 12.2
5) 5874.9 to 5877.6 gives 12.6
